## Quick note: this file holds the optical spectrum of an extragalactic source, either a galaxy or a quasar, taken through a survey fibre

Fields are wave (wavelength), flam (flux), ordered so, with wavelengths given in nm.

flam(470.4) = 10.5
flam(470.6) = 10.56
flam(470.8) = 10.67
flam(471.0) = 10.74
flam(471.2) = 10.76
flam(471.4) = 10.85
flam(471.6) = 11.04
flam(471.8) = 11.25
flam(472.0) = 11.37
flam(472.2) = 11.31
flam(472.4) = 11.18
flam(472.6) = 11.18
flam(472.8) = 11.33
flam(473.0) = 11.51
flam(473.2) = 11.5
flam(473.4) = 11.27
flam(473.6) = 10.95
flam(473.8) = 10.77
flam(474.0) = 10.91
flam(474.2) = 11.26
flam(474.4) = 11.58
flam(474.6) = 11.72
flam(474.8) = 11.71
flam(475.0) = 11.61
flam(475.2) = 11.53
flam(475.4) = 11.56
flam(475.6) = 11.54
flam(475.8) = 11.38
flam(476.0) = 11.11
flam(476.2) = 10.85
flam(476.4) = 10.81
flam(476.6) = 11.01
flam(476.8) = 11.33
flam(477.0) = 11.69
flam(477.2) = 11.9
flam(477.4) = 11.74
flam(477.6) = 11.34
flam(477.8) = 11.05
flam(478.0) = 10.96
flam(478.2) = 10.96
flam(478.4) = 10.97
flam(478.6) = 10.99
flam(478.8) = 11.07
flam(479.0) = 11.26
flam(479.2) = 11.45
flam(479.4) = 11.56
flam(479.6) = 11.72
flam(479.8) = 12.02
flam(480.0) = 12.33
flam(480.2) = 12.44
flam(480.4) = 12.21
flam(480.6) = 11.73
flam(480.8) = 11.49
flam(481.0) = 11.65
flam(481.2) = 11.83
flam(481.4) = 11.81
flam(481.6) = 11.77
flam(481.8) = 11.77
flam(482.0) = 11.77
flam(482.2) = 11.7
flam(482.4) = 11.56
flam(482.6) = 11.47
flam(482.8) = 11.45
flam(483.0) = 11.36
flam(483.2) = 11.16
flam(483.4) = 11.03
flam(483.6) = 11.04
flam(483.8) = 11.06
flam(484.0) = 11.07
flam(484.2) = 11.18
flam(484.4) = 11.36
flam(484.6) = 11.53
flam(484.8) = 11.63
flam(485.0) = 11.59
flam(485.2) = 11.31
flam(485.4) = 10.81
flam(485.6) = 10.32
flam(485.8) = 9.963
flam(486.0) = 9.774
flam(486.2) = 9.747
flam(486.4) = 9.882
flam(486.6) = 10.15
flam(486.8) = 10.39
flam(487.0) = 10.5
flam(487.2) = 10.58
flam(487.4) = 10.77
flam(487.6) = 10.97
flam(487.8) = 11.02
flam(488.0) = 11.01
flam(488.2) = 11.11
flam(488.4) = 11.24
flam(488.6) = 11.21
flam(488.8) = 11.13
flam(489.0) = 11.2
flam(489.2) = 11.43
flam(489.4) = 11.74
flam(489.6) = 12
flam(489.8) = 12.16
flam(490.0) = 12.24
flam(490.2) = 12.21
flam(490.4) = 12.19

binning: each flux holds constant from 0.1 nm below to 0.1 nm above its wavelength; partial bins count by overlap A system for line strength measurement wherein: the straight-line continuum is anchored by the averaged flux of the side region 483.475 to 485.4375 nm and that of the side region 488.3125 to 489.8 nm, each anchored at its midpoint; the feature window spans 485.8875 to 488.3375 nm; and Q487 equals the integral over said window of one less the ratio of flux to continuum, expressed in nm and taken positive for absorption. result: 0.191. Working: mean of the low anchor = 11.3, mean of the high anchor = 11.5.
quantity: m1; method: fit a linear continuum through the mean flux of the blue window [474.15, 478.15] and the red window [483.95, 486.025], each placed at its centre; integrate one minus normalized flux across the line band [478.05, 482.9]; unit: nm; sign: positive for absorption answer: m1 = -0.18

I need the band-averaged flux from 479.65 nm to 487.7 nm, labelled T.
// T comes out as 11.2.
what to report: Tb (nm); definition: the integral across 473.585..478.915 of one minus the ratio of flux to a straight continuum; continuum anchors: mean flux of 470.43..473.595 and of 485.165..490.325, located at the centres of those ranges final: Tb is -0.109 nm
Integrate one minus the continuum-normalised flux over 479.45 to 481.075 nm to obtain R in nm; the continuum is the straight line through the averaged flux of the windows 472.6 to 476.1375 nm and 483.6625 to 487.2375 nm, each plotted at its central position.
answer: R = -0.14 nm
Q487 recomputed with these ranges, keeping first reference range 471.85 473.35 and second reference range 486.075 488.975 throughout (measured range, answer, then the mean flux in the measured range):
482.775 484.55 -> -0.05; 11.2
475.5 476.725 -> 0.01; 11.1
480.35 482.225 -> -0.14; 11.8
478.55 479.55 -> -0.02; 11.3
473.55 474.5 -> 0.01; 11.1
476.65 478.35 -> -0.03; 11.3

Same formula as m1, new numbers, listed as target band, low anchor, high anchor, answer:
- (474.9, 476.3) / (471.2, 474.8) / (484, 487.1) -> -0.03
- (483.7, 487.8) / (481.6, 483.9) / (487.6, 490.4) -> 0.26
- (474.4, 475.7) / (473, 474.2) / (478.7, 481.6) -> -0.04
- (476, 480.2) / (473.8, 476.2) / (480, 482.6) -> 0.08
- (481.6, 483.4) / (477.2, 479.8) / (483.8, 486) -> -0.06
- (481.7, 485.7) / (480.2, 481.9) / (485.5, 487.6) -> -0.09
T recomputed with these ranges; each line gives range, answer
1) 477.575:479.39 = 11.1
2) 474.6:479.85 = 11.4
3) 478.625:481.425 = 11.7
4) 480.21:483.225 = 11.7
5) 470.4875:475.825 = 11.2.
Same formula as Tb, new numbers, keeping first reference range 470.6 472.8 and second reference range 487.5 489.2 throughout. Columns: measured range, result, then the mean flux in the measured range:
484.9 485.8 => 0.02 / 10.9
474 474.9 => -0.04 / 11.5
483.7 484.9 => -0.02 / 11.3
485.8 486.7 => 0.10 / 9.9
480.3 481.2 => -0.06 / 11.8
